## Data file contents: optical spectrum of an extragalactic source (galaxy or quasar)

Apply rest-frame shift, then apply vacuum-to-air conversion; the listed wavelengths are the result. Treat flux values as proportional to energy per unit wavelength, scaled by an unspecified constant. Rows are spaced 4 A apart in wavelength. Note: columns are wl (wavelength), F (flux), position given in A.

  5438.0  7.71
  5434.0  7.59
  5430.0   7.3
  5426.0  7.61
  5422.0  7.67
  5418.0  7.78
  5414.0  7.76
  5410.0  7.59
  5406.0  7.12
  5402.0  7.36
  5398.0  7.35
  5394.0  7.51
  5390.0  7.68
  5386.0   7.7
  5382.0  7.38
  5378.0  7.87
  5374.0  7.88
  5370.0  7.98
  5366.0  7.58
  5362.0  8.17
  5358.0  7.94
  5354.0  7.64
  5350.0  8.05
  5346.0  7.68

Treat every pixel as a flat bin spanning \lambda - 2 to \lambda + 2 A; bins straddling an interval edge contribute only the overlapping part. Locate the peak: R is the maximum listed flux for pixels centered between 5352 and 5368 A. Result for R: 8.17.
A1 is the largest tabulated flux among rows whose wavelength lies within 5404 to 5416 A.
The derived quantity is 7.76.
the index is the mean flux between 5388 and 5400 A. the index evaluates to 7.51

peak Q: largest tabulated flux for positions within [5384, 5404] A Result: 7.7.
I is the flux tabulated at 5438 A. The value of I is 7.71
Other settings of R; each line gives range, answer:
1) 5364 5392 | 7.98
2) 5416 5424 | 7.78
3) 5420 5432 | 7.67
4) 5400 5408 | 7.36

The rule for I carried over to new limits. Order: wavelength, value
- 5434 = 7.59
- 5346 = 7.68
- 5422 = 7.67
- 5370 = 7.98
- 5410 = 7.59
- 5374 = 7.88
